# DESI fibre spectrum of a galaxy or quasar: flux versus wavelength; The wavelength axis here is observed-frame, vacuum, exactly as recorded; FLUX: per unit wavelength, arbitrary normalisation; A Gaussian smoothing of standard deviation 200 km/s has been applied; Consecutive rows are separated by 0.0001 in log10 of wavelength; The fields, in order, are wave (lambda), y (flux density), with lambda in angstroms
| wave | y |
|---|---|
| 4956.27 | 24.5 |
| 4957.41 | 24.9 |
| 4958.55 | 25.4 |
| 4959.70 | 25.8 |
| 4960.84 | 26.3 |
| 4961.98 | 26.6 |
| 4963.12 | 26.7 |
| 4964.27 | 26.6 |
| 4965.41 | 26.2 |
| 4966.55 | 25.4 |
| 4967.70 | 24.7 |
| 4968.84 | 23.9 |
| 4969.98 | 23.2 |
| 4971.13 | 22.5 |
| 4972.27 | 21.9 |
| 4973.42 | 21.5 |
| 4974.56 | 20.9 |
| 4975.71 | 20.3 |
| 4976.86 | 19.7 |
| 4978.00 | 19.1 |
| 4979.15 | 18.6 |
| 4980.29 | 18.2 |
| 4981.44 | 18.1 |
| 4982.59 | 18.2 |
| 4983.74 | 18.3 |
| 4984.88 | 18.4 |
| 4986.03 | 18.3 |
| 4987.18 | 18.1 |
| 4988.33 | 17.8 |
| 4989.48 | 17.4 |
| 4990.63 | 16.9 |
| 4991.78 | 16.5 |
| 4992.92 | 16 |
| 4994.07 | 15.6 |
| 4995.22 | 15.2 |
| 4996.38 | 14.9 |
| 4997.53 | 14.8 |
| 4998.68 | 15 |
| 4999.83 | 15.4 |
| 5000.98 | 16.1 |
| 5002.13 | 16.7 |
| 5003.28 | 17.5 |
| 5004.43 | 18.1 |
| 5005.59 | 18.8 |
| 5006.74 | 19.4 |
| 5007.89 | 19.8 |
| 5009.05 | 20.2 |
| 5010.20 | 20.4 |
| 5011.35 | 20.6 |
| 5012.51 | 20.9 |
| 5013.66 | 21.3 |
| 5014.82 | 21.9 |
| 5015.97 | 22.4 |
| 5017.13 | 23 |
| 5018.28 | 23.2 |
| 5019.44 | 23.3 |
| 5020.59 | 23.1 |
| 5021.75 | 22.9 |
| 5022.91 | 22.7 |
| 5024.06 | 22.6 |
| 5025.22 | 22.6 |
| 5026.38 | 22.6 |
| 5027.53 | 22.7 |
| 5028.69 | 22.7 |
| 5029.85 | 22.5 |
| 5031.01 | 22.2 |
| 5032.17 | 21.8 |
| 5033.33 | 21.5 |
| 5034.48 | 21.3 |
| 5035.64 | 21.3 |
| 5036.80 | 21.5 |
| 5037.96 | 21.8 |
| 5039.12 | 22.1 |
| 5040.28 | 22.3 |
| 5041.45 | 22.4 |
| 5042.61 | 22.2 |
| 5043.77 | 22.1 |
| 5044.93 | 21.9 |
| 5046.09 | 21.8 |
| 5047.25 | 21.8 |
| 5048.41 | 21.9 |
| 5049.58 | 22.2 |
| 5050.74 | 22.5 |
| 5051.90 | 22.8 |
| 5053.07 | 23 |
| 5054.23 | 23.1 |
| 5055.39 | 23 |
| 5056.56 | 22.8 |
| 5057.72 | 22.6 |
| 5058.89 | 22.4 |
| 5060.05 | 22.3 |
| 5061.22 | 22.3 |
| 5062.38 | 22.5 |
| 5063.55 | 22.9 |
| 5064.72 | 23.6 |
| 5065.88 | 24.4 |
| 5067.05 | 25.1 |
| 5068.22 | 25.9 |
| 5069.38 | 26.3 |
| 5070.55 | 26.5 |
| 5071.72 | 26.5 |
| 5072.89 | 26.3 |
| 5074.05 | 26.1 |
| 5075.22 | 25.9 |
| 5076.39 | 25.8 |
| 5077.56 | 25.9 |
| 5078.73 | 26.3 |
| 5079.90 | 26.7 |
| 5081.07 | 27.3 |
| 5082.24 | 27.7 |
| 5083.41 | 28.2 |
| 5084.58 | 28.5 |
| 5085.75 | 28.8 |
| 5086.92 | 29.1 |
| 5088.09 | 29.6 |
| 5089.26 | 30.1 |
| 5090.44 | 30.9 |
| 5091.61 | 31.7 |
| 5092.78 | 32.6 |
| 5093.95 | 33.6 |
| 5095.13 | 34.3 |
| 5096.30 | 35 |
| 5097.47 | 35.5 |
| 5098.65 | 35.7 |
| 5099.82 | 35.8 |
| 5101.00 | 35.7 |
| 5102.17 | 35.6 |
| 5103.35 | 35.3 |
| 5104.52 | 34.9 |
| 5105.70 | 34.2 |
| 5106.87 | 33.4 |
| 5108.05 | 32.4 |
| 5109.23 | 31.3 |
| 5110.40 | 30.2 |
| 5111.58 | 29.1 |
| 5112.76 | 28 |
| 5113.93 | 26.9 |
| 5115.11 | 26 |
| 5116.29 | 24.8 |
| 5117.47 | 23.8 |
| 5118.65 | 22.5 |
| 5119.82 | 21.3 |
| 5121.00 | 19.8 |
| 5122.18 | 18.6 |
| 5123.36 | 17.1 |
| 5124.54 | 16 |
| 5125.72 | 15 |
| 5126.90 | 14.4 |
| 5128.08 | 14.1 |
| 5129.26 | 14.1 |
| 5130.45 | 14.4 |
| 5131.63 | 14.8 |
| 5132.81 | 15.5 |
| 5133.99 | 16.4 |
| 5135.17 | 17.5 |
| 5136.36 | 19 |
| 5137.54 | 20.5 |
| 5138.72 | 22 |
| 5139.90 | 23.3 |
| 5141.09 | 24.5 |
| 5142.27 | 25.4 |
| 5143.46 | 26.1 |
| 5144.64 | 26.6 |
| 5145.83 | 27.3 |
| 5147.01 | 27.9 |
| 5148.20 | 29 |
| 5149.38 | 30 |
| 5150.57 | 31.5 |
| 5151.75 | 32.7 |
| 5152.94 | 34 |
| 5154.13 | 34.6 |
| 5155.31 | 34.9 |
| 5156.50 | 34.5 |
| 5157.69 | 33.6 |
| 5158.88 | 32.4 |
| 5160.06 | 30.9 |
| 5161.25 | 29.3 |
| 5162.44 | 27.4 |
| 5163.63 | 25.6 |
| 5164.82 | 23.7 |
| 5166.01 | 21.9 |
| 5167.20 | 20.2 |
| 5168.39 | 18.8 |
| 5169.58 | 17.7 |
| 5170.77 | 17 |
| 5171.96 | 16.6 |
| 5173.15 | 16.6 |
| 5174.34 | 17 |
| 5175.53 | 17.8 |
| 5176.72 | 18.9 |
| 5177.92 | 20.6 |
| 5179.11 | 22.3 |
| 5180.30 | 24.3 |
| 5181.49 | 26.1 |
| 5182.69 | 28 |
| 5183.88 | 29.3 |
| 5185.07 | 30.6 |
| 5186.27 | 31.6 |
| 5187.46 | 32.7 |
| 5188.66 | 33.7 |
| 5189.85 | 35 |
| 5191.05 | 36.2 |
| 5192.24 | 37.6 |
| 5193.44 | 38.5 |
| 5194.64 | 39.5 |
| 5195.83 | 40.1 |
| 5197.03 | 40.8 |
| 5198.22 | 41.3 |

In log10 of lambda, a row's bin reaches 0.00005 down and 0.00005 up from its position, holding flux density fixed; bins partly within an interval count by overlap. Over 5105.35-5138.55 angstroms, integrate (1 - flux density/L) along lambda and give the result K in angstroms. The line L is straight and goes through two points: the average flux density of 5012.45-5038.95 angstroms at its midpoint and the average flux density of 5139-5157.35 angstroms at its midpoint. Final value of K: 7.2 angstroms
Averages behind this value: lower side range 22.3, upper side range 29.4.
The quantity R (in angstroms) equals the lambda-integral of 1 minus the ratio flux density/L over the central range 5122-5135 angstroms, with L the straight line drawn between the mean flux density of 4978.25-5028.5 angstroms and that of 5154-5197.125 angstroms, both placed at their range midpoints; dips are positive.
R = 5.10 angstroms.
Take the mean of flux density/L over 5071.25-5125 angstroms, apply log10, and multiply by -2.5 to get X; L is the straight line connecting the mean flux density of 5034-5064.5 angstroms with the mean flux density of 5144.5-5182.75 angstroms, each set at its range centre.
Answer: -0.21 mag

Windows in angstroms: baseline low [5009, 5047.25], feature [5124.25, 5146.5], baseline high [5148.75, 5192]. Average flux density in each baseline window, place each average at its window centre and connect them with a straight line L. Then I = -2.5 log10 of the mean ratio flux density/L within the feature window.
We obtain 0.31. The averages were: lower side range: 22.1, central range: 19.4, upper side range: 27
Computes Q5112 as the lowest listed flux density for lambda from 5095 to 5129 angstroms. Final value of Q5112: 14.1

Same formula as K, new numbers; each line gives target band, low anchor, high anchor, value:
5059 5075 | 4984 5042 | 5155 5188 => -2.22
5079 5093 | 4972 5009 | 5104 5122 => -1.97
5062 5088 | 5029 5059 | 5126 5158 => -3.93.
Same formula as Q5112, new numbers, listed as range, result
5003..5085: 17.5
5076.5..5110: 25.9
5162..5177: 16.6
